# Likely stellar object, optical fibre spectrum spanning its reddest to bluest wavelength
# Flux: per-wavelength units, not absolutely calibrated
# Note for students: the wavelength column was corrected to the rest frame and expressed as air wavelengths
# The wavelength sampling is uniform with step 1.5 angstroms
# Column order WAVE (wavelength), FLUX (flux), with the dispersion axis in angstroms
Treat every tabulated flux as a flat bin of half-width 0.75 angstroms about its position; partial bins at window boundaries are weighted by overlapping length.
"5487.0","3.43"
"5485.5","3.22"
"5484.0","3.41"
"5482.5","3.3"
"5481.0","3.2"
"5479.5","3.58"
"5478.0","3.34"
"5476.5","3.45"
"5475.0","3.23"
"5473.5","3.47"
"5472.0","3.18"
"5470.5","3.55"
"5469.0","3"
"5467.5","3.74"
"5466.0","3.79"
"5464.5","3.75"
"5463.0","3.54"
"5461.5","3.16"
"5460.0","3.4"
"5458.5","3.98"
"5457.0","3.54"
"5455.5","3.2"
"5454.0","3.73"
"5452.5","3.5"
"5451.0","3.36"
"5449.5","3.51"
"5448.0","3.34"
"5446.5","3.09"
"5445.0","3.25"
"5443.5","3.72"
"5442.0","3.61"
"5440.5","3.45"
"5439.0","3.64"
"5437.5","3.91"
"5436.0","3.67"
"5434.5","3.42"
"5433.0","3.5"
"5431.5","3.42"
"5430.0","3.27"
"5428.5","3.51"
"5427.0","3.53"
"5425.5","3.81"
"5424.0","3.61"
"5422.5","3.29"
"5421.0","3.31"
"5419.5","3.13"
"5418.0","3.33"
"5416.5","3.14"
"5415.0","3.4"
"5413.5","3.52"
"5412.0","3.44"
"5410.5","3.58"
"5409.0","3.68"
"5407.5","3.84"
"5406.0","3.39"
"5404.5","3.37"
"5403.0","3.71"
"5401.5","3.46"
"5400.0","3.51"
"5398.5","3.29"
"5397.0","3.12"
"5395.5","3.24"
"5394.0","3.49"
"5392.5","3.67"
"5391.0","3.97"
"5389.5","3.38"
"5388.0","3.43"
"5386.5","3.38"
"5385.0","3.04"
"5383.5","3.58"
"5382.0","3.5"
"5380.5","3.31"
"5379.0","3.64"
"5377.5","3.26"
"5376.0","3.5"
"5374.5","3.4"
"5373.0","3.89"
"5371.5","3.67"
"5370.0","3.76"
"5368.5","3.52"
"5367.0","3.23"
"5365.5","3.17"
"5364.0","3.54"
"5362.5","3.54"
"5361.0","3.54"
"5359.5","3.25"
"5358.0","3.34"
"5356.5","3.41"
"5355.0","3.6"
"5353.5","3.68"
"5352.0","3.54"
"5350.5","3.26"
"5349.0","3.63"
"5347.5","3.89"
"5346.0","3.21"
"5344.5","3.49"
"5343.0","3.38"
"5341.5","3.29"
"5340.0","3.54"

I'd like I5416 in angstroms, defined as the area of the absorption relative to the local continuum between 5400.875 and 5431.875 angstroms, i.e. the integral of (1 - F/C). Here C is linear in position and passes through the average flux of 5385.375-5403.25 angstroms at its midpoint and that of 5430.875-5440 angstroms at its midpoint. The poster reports 0.6 angstroms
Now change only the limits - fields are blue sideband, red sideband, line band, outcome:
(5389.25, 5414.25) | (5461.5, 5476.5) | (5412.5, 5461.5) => 0.22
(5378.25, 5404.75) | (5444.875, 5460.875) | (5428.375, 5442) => -0.34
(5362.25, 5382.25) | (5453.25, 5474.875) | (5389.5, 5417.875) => 0.08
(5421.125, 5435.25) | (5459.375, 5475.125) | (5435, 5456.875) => -0.23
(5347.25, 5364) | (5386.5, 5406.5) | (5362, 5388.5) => 0.16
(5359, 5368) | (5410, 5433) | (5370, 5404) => -0.80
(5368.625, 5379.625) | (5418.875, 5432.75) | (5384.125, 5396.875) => 0.37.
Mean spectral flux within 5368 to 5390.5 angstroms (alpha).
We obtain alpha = 3.49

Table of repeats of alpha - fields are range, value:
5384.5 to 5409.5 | 3.47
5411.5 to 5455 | 3.46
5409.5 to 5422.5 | 3.36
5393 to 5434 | 3.44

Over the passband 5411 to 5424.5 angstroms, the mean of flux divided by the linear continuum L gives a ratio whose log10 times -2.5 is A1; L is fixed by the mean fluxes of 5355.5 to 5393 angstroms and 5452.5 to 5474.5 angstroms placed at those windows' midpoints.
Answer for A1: 0.043 mag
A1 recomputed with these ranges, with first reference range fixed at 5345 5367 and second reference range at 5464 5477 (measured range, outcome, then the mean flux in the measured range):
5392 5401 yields 0.025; 3.38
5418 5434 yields 0.008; 3.43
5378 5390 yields 0.018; 3.4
